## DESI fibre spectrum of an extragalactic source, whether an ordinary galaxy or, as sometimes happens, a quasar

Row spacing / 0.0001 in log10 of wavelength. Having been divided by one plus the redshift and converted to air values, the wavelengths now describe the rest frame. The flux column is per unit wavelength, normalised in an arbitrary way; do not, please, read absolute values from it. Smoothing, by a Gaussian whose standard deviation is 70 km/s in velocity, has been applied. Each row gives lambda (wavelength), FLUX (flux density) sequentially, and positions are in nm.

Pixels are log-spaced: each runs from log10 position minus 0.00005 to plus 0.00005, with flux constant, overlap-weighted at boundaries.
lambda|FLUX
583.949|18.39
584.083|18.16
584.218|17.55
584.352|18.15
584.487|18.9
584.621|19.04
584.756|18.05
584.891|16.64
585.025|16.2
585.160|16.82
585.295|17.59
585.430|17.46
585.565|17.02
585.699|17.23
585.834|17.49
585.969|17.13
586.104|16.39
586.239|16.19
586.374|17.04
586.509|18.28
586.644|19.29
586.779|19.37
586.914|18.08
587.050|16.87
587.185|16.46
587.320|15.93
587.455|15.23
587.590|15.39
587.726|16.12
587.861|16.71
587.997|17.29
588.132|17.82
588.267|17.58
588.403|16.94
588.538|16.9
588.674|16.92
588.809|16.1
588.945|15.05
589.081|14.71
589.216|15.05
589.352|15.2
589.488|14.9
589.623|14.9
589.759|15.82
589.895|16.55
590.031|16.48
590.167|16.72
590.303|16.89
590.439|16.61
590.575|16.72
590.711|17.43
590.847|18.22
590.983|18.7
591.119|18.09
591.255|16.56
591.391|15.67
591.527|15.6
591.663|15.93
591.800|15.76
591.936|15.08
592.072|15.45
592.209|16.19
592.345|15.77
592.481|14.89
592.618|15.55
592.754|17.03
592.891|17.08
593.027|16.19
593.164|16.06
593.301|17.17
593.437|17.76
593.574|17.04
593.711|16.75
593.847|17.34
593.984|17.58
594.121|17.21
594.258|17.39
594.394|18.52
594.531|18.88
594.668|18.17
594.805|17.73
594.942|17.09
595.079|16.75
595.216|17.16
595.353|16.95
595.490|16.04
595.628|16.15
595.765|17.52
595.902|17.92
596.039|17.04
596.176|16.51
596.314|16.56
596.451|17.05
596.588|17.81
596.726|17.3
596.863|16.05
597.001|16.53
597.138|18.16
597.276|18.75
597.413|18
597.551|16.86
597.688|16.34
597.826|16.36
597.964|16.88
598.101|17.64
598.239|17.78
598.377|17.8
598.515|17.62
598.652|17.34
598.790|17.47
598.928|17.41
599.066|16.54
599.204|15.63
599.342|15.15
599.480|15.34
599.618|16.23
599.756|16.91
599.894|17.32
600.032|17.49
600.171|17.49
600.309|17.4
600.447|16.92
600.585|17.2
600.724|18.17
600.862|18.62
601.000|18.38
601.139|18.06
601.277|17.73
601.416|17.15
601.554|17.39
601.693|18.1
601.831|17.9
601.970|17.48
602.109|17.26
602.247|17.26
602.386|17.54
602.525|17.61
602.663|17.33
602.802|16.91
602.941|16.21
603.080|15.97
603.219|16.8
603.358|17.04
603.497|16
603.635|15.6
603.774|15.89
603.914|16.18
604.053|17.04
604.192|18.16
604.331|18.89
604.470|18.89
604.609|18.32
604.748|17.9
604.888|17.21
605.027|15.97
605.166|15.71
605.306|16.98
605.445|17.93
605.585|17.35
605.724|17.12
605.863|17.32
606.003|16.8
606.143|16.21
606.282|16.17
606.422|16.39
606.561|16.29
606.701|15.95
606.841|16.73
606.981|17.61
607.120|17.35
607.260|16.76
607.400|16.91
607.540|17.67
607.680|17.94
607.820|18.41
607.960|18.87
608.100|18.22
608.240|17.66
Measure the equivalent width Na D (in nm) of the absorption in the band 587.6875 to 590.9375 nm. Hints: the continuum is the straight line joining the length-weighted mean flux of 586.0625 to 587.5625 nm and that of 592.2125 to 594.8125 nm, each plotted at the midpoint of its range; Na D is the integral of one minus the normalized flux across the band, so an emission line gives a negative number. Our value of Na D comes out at 0.13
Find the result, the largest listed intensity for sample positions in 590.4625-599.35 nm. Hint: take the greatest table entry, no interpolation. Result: 18.88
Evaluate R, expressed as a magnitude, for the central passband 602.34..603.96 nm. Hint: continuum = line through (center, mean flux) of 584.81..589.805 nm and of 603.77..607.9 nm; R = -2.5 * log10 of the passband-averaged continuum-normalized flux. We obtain 0.03 mag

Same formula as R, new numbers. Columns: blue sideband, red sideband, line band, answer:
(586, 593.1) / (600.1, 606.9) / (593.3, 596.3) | -0.035 mag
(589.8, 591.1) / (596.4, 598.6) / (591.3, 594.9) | 0.034 mag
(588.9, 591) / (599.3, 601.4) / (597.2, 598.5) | -0.025 mag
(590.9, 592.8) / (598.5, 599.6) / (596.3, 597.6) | -0.060 mag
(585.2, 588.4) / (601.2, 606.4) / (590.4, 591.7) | 0.008 mag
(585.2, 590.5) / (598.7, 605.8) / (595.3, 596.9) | 0.001 mag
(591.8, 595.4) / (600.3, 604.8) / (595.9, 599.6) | 0.006 mag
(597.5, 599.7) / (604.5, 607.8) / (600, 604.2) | -0.021 mag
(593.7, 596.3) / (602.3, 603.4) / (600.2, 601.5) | -0.045 mag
